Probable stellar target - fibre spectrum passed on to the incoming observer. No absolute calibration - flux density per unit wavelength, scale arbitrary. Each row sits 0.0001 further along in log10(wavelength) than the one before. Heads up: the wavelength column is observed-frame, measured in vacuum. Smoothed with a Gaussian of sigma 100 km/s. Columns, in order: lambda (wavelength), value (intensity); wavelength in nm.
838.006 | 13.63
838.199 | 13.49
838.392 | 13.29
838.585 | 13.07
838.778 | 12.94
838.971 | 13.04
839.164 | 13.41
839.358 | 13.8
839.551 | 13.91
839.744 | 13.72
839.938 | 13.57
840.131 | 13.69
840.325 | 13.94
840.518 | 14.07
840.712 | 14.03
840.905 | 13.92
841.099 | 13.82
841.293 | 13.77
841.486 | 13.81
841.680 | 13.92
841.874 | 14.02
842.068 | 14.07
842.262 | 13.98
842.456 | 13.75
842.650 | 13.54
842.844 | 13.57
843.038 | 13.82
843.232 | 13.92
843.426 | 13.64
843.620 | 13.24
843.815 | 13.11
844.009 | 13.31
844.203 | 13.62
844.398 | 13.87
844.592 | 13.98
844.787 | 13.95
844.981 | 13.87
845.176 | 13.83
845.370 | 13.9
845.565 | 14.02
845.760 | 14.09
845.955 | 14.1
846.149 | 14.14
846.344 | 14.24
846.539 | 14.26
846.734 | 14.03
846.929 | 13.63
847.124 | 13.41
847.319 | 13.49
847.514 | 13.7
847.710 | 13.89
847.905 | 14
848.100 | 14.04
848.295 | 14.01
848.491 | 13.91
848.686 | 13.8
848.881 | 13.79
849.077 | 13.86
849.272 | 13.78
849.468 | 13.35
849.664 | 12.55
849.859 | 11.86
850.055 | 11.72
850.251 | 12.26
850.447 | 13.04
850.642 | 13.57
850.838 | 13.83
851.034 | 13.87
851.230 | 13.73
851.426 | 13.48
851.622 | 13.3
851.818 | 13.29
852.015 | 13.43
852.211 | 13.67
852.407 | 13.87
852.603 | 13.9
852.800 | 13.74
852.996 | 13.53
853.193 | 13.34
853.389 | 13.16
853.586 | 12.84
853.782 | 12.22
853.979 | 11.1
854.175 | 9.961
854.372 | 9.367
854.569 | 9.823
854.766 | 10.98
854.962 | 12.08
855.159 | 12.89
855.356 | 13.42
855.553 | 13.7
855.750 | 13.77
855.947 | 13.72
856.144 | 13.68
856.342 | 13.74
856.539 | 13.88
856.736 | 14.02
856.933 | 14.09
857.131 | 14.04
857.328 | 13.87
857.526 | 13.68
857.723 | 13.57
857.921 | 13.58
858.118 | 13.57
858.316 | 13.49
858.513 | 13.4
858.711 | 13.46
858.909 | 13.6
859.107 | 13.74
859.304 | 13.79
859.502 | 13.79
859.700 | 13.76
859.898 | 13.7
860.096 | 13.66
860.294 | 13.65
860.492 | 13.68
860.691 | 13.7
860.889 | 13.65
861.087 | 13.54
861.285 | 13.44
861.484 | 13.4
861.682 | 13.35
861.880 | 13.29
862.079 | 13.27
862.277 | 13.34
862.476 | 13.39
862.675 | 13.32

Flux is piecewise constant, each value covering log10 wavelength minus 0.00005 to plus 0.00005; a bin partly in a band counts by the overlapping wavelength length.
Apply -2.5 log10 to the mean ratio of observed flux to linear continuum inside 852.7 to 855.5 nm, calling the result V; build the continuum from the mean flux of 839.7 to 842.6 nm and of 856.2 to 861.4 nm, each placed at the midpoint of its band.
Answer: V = 0.142 mag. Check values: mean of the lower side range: 13.9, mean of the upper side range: 13.7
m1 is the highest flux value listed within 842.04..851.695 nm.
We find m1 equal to 14.26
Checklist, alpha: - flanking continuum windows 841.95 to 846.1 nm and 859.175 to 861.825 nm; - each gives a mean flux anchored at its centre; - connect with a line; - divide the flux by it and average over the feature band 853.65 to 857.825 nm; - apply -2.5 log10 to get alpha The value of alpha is 0.08 mag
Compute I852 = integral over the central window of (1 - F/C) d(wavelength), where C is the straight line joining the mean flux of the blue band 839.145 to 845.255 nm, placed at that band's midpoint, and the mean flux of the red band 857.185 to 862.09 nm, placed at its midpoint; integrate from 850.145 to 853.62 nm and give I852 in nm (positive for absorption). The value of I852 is 0.06 nm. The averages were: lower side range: 13.8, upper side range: 13.6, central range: 13.4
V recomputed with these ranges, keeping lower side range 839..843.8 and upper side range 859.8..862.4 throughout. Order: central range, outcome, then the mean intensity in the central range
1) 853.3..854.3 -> 0.16 mag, 11.8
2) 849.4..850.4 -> 0.11 mag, 12.3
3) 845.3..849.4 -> -0.02 mag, 13.9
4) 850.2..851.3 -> 0.02 mag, 13.4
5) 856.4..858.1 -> -0.02 mag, 13.8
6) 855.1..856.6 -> 0.00 mag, 13.6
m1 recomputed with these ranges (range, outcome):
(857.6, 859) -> 13.6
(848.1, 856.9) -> 14.04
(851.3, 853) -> 13.9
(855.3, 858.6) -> 14.09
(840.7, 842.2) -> 14.07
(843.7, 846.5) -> 14.24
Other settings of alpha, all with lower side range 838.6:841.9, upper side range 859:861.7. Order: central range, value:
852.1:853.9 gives 0.03 mag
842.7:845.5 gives 0.00 mag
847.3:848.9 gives -0.01 mag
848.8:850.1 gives 0.05 mag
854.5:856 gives 0.09 mag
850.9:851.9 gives 0.01 mag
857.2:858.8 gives 0.00 mag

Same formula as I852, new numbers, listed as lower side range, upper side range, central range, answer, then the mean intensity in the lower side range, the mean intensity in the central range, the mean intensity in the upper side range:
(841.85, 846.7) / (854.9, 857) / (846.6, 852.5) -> 0.10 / 13.8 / 13.5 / 13.6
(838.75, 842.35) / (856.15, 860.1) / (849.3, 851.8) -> 0.12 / 13.8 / 13.1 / 13.7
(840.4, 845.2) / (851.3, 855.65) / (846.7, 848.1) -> -0.05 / 13.8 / 13.7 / 12.6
